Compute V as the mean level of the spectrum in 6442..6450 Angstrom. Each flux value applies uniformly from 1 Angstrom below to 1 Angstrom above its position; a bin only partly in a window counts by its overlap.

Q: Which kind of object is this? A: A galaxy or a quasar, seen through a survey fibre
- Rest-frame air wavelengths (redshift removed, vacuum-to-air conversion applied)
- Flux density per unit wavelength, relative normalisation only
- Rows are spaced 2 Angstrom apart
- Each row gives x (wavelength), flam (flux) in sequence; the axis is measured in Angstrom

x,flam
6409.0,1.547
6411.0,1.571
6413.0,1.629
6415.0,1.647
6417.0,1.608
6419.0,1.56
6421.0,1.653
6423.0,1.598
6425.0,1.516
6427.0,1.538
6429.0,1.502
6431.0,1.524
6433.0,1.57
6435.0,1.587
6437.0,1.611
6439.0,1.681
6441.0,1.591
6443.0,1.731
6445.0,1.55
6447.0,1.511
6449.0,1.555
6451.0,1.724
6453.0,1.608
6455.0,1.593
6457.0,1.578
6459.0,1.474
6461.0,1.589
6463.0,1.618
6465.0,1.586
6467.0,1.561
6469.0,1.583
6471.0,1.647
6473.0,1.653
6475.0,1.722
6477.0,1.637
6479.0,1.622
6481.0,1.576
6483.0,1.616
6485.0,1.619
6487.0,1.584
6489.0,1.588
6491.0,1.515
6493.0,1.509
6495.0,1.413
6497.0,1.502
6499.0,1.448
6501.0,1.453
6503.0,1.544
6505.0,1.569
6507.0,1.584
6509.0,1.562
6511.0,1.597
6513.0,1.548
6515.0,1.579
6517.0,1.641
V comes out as 1.59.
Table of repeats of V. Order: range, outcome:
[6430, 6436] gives 1.56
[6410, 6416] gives 1.62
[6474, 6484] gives 1.63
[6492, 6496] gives 1.46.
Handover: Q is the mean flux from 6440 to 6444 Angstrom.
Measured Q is 1.66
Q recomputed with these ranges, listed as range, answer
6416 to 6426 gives 1.59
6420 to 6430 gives 1.56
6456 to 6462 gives 1.55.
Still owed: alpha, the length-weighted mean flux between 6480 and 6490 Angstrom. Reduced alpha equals 1.6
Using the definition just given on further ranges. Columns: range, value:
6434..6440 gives 1.63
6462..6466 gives 1.6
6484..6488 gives 1.6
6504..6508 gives 1.58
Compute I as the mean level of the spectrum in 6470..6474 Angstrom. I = 1.65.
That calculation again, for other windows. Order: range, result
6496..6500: 1.48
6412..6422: 1.62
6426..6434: 1.53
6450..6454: 1.67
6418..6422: 1.61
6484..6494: 1.56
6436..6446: 1.63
